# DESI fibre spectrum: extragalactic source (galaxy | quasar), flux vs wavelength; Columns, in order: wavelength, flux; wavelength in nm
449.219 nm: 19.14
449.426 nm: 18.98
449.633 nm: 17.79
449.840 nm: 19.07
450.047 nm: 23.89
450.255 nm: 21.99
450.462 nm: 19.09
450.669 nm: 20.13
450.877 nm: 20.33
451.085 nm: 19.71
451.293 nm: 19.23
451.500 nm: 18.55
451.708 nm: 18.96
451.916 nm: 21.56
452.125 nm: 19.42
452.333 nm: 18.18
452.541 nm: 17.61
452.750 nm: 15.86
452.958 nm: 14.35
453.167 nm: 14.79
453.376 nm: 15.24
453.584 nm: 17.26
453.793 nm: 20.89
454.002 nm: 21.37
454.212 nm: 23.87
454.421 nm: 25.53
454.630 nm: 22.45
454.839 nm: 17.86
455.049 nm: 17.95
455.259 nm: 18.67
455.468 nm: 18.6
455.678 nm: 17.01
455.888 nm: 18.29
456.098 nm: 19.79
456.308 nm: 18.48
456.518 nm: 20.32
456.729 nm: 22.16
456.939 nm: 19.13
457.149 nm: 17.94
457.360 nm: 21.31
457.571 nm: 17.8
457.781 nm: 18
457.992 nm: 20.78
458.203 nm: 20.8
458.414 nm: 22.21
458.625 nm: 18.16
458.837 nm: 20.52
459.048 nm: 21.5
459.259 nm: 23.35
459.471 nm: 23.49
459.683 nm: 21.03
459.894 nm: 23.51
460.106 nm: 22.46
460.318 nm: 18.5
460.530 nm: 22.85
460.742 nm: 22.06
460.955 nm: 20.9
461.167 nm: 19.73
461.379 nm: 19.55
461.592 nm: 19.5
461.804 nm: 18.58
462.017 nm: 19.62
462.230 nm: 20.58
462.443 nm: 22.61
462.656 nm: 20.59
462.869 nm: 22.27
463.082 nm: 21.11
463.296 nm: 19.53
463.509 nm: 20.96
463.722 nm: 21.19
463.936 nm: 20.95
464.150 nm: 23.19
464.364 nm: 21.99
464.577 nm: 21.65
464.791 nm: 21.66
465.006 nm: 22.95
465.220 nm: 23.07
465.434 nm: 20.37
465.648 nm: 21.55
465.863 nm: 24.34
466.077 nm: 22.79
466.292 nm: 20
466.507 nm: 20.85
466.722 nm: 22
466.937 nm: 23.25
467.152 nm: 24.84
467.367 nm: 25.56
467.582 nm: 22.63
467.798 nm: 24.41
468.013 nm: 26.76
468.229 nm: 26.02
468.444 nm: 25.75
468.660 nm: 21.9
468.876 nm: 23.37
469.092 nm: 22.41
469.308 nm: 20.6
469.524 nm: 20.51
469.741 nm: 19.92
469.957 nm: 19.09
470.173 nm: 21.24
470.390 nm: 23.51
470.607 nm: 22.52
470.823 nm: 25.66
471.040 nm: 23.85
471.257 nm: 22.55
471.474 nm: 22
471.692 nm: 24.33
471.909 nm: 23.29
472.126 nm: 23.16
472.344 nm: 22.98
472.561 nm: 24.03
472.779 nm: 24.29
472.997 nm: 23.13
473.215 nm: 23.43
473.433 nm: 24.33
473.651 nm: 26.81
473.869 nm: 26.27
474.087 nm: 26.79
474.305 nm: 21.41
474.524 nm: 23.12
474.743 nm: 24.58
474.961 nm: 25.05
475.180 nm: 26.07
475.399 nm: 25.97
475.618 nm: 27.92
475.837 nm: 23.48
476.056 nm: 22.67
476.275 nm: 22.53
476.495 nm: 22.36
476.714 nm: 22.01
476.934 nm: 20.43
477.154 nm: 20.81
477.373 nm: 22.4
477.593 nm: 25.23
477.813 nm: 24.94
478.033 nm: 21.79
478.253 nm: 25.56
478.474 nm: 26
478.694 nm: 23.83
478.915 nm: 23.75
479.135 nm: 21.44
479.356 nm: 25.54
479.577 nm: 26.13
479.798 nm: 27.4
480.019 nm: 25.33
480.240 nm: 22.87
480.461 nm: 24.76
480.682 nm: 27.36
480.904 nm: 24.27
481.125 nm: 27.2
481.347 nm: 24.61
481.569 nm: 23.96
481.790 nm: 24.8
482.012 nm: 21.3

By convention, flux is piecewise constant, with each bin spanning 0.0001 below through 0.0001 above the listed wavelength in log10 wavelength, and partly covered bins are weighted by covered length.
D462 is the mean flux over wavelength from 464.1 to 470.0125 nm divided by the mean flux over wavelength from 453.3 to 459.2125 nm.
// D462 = 1.14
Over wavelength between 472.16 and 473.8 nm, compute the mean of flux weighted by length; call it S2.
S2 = 24.1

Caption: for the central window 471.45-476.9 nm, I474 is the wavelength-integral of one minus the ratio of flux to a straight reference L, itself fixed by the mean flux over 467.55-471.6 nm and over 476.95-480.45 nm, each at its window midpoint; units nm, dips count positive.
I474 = -0.13 nm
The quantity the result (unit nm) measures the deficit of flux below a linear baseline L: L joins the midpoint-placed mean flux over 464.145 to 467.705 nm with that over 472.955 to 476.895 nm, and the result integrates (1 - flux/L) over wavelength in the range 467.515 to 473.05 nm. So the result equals 0.066 nm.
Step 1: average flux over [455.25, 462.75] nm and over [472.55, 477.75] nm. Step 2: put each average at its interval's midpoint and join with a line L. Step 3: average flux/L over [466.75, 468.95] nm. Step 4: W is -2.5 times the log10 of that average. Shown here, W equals -0.10 mag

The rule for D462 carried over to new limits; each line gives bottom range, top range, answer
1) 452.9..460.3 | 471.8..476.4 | 1.22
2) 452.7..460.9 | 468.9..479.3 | 1.17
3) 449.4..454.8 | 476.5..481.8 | 1.25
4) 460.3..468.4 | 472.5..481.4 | 1.11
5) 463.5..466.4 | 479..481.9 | 1.14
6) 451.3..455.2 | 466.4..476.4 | 1.24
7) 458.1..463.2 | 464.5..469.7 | 1.09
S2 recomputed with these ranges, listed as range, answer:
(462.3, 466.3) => 21.8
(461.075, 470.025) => 21.9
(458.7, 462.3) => 21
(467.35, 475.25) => 23.6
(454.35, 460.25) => 20.3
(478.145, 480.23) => 24.9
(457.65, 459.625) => 20.9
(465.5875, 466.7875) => 21.9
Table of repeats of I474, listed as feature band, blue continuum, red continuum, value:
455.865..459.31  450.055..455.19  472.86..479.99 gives 0.06 nm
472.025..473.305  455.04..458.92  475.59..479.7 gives -0.05 nm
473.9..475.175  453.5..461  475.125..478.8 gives -0.06 nm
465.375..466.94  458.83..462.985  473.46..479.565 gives 0.02 nm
